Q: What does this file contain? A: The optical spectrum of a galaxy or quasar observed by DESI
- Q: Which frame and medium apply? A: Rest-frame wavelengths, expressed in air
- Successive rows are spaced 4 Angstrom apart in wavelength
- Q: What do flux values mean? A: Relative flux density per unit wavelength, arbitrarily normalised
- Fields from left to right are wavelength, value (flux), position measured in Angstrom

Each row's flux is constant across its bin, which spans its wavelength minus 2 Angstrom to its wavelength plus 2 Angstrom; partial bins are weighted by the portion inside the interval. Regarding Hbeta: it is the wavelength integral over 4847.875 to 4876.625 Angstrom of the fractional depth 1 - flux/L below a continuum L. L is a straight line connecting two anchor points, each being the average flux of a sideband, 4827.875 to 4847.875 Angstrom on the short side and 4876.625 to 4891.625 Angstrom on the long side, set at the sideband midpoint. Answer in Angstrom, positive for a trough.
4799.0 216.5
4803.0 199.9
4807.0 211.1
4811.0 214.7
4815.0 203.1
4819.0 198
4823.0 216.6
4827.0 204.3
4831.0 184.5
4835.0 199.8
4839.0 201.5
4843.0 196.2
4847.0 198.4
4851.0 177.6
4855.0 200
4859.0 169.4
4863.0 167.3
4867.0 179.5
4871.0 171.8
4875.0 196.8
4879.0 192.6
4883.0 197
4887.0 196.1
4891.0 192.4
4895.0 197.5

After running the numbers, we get 2.2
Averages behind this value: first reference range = 196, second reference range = 195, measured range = 181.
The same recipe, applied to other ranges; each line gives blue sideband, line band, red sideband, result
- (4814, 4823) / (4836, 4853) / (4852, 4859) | -0.1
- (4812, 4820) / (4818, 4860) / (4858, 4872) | -1.6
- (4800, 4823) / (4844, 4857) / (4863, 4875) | -0.4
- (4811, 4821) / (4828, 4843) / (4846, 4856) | 0.0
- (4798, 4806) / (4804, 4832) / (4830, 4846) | -0.4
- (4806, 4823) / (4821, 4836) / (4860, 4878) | -0.1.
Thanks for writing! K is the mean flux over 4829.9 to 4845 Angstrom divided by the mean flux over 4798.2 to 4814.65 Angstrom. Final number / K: 0.94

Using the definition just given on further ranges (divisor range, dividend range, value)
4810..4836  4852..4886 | 0.91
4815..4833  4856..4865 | 0.85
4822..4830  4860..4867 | 0.83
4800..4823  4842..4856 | 0.93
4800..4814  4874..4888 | 0.94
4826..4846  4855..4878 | 0.91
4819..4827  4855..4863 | 0.85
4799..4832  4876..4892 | 0.95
